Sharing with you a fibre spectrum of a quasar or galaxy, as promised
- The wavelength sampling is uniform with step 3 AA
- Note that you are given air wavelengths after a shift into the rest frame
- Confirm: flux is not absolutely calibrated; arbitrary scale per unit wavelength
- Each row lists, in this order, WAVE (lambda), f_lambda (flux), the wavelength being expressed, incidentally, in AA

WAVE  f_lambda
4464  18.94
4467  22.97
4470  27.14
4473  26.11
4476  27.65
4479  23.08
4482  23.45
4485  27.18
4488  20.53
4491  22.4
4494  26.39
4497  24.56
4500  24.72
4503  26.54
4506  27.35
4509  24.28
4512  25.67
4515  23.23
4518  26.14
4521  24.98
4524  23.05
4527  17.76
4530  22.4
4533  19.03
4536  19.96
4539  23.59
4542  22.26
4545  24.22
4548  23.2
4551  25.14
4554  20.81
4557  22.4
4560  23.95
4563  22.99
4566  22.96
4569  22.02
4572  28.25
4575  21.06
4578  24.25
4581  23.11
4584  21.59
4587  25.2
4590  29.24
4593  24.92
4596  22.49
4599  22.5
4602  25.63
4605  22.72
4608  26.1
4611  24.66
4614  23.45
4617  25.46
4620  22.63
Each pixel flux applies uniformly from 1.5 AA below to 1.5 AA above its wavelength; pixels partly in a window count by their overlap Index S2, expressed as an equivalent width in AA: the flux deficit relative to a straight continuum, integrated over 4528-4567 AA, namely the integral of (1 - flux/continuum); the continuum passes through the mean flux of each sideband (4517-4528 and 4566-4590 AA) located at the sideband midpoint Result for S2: 1.68 AA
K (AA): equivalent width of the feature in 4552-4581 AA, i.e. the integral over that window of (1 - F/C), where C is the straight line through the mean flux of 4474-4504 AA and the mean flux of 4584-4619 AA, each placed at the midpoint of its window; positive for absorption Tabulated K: 1.6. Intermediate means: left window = 24.6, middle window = 23.2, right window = 24.6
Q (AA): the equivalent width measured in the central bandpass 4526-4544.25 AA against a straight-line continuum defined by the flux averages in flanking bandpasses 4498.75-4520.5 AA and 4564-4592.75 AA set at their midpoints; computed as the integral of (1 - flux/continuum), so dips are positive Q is 2.8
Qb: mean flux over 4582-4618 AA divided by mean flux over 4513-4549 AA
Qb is 1.1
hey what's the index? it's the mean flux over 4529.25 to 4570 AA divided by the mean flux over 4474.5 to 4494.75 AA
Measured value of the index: 0.9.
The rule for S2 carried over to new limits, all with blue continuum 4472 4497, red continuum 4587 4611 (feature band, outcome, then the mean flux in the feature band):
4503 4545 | 2.4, 23.2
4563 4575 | 0.5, 23.8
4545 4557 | 0.8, 23.1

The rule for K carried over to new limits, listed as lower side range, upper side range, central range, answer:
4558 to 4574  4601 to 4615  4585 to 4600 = -0.3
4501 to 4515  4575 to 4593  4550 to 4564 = 1.0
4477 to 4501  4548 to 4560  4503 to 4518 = -1.0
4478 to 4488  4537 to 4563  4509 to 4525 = -0.7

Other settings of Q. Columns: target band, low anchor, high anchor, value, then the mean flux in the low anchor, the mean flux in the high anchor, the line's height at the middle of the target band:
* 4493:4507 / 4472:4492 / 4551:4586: -1.0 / 24.3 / 23.2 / 24.1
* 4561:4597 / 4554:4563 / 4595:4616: -1.1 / 22.8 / 24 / 23.3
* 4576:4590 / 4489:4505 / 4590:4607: 0.1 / 24.9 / 24.2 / 24.3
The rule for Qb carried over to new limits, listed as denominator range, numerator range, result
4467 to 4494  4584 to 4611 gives 1.00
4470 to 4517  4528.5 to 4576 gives 0.91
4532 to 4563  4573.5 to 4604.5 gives 1.06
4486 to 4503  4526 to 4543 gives 0.87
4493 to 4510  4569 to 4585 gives 0.92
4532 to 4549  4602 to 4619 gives 1.11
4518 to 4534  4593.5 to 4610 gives 1.09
